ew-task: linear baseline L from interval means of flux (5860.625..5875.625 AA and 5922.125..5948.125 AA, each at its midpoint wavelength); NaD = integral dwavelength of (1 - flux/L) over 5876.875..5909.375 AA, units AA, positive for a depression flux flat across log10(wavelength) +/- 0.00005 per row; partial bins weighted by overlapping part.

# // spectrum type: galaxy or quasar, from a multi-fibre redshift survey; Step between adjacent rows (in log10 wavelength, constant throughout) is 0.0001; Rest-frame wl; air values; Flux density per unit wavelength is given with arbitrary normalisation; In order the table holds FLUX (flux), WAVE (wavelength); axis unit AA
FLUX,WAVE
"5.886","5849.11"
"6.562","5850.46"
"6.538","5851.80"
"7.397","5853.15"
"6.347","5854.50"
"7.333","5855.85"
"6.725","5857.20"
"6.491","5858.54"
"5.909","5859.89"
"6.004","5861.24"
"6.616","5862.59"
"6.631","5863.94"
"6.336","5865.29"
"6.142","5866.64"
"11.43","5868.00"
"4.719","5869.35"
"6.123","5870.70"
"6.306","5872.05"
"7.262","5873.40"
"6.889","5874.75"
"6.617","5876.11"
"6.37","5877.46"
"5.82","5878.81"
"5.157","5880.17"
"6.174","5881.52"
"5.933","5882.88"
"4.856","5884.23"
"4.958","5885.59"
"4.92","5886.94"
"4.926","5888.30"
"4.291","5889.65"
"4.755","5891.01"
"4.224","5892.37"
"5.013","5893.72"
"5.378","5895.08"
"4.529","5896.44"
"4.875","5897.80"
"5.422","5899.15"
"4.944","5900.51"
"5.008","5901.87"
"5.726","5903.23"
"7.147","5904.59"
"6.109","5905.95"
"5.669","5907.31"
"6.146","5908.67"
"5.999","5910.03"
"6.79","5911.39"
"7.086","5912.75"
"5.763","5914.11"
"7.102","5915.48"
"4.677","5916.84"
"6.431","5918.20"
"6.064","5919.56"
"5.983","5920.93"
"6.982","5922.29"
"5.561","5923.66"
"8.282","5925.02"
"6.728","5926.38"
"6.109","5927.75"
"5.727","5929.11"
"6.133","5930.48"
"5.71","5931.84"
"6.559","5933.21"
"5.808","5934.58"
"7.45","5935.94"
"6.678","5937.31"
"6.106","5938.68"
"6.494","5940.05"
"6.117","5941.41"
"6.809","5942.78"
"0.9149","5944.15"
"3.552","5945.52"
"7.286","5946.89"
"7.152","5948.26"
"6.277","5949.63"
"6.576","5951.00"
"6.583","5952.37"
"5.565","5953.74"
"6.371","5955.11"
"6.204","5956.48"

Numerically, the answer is 5.77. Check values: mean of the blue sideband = 6.77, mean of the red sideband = 6.06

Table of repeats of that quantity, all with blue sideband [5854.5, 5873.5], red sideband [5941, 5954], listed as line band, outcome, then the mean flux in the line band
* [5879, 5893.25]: 3.1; 5.05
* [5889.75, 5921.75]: 2.6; 5.67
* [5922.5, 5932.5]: -0.7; 6.36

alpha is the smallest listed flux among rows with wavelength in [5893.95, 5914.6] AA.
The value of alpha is 4.529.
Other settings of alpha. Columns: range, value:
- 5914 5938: 4.677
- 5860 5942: 4.224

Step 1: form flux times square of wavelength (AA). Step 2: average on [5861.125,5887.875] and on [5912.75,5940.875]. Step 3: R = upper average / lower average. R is 1.0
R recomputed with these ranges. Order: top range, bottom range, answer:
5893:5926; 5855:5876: 0.90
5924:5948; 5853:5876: 0.92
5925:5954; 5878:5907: 1.17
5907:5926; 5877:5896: 1.24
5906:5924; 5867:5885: 0.98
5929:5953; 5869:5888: 1.04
